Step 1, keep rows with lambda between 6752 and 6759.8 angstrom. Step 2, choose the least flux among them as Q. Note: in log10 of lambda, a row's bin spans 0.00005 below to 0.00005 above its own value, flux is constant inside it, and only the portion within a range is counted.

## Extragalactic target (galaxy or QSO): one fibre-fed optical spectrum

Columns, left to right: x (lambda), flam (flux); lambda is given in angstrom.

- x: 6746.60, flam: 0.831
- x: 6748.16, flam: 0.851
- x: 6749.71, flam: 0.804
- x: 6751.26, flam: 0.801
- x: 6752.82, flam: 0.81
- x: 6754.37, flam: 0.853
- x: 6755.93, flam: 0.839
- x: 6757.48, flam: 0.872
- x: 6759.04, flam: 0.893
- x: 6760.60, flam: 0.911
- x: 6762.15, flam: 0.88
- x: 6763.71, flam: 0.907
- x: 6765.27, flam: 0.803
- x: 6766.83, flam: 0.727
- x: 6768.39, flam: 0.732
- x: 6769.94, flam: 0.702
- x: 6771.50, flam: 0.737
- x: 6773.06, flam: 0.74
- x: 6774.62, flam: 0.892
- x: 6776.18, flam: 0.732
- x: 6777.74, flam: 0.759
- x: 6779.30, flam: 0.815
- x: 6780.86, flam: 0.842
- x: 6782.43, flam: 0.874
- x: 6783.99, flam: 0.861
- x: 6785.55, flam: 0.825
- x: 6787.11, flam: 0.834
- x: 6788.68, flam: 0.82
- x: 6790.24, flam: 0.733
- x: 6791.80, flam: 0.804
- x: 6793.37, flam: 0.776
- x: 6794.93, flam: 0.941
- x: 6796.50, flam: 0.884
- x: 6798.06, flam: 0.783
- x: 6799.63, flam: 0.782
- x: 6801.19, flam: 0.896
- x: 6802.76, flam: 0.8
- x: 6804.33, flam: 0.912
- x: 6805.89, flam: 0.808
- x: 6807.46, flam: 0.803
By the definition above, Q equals 0.81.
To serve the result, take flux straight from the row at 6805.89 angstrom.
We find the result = 0.808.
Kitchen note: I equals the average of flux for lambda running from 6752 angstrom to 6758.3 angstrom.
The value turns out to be 0.843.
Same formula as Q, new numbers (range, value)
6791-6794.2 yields 0.776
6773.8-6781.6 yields 0.732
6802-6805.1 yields 0.8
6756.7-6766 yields 0.803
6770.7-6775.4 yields 0.737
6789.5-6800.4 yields 0.733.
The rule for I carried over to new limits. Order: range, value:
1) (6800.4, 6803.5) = 0.849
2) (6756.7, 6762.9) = 0.89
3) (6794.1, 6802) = 0.857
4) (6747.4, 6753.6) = 0.818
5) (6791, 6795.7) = 0.84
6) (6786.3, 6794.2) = 0.795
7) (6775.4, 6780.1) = 0.769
